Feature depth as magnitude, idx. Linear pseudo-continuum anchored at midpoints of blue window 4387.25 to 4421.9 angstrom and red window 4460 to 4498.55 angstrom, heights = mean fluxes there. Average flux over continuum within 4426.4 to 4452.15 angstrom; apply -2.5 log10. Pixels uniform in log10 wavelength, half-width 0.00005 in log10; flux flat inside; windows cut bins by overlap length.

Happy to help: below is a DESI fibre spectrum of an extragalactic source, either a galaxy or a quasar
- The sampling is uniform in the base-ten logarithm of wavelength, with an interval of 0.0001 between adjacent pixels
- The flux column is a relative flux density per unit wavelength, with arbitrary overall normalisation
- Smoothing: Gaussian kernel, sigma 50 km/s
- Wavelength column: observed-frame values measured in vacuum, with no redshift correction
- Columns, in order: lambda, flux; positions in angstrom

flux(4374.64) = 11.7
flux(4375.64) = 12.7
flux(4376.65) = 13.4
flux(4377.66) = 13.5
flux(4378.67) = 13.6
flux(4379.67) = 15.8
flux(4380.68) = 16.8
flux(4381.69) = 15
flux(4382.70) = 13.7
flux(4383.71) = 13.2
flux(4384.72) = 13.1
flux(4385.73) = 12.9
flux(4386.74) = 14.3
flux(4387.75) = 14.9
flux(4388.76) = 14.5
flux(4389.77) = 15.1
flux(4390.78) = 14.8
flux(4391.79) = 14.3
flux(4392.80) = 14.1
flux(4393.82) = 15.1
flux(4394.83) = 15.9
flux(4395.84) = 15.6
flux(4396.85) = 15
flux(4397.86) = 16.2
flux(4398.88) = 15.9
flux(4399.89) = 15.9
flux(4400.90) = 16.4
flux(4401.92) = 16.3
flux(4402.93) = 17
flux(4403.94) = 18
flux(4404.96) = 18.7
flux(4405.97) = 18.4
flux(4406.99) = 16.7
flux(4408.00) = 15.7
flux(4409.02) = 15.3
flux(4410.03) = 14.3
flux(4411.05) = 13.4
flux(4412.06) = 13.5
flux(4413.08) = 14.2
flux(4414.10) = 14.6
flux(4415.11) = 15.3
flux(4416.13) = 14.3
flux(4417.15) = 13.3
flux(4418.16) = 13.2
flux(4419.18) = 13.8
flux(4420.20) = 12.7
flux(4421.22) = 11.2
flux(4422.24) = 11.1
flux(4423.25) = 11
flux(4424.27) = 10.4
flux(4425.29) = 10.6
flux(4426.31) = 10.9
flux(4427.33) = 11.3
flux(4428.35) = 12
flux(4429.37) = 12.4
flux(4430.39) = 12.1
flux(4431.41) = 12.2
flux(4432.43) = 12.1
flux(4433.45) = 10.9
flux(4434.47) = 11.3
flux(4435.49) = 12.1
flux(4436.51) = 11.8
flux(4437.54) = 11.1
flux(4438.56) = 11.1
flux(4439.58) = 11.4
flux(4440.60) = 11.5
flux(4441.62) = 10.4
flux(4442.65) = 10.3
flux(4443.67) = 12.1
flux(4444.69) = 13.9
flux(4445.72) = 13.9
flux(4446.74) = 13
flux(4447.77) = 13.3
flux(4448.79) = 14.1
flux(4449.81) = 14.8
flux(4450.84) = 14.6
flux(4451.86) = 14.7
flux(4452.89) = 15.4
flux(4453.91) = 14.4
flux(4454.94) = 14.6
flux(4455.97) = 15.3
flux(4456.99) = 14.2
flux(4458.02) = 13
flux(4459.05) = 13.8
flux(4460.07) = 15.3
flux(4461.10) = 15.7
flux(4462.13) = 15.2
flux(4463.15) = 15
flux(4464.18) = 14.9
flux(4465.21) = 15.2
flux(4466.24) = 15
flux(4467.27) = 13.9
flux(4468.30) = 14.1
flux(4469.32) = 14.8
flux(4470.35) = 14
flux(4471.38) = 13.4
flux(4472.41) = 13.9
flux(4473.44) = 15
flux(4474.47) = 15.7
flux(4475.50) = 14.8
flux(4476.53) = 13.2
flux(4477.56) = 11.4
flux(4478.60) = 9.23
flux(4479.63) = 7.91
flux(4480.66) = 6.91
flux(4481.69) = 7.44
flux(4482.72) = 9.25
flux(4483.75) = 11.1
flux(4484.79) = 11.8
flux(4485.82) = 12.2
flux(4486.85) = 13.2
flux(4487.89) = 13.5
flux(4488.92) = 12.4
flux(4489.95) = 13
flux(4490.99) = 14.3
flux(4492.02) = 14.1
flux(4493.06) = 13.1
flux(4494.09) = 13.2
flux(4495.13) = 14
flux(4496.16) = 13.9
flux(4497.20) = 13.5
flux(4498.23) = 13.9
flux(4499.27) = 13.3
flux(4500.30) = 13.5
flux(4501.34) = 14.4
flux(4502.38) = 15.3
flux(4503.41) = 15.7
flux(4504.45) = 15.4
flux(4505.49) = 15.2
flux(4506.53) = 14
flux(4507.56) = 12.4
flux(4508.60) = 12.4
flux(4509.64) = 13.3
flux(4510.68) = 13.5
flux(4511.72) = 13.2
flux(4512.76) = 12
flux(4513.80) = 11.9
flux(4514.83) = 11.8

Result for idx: 0.15 mag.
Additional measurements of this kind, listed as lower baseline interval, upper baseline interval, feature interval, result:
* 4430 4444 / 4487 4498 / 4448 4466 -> -0.204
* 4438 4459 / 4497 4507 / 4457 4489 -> 0.065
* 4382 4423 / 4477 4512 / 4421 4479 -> 0.047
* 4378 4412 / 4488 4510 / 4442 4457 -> 0.050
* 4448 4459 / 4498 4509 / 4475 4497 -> 0.194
